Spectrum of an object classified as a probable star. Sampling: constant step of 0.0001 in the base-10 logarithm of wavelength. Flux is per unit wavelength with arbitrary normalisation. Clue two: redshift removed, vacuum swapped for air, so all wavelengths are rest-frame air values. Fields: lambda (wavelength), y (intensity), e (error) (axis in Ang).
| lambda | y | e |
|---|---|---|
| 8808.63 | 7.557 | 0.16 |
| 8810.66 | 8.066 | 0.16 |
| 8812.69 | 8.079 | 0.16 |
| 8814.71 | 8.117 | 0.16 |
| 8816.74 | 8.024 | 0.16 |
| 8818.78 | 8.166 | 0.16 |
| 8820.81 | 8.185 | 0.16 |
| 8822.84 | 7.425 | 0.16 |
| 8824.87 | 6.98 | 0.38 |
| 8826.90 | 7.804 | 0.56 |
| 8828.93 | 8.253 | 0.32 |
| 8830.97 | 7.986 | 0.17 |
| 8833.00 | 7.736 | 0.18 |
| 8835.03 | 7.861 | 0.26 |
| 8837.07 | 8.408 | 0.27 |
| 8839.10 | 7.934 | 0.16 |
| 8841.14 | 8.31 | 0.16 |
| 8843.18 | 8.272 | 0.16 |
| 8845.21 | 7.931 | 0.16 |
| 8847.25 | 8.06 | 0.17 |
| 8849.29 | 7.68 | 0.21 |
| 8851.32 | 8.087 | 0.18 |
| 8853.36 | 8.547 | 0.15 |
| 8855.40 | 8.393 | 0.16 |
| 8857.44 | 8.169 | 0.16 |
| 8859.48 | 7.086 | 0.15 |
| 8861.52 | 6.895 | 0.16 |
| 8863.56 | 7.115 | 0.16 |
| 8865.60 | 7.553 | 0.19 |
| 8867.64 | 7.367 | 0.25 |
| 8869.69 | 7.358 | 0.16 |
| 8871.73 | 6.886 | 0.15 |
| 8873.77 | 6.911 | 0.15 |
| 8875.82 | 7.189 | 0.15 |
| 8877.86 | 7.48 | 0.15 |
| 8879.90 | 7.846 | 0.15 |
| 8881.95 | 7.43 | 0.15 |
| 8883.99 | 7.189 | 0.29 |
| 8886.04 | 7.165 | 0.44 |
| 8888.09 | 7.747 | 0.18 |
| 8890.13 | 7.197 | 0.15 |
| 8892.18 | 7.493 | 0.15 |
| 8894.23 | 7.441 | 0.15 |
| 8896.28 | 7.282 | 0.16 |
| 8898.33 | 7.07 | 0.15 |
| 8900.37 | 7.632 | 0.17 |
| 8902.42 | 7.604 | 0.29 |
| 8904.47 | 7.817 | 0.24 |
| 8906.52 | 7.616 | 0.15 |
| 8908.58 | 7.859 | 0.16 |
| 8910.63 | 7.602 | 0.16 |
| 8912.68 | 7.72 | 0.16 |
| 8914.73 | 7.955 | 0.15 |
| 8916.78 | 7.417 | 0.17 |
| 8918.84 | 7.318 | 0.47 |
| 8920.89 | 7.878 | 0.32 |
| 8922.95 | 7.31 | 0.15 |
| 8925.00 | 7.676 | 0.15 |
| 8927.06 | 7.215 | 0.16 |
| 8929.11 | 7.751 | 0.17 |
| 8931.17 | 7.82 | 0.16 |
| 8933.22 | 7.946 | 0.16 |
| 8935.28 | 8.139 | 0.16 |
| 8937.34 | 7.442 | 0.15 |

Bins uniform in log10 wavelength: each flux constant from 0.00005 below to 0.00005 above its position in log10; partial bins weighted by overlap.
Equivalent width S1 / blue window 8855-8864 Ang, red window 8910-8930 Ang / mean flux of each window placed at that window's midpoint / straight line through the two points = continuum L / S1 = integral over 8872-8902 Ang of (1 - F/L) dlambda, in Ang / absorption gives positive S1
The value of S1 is 0.7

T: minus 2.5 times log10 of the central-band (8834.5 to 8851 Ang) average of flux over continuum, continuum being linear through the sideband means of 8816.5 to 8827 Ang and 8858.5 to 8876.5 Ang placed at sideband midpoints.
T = -0.08 mag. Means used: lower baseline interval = 7.74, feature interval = 8.06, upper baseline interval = 7.15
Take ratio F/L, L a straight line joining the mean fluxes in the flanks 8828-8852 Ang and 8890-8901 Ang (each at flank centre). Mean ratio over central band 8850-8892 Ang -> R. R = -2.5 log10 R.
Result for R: 0.025 mag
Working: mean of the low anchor 8.04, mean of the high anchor 7.36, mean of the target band 7.48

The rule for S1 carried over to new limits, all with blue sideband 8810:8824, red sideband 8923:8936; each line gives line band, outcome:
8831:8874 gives 0.8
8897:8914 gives 0.4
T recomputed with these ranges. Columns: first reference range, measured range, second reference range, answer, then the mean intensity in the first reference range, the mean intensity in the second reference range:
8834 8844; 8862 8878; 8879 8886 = 0.063 mag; 8.15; 7.43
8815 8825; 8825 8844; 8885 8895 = -0.035 mag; 7.85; 7.4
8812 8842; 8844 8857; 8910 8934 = -0.034 mag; 7.95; 7.63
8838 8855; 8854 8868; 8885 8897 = 0.047 mag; 8.12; 7.39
